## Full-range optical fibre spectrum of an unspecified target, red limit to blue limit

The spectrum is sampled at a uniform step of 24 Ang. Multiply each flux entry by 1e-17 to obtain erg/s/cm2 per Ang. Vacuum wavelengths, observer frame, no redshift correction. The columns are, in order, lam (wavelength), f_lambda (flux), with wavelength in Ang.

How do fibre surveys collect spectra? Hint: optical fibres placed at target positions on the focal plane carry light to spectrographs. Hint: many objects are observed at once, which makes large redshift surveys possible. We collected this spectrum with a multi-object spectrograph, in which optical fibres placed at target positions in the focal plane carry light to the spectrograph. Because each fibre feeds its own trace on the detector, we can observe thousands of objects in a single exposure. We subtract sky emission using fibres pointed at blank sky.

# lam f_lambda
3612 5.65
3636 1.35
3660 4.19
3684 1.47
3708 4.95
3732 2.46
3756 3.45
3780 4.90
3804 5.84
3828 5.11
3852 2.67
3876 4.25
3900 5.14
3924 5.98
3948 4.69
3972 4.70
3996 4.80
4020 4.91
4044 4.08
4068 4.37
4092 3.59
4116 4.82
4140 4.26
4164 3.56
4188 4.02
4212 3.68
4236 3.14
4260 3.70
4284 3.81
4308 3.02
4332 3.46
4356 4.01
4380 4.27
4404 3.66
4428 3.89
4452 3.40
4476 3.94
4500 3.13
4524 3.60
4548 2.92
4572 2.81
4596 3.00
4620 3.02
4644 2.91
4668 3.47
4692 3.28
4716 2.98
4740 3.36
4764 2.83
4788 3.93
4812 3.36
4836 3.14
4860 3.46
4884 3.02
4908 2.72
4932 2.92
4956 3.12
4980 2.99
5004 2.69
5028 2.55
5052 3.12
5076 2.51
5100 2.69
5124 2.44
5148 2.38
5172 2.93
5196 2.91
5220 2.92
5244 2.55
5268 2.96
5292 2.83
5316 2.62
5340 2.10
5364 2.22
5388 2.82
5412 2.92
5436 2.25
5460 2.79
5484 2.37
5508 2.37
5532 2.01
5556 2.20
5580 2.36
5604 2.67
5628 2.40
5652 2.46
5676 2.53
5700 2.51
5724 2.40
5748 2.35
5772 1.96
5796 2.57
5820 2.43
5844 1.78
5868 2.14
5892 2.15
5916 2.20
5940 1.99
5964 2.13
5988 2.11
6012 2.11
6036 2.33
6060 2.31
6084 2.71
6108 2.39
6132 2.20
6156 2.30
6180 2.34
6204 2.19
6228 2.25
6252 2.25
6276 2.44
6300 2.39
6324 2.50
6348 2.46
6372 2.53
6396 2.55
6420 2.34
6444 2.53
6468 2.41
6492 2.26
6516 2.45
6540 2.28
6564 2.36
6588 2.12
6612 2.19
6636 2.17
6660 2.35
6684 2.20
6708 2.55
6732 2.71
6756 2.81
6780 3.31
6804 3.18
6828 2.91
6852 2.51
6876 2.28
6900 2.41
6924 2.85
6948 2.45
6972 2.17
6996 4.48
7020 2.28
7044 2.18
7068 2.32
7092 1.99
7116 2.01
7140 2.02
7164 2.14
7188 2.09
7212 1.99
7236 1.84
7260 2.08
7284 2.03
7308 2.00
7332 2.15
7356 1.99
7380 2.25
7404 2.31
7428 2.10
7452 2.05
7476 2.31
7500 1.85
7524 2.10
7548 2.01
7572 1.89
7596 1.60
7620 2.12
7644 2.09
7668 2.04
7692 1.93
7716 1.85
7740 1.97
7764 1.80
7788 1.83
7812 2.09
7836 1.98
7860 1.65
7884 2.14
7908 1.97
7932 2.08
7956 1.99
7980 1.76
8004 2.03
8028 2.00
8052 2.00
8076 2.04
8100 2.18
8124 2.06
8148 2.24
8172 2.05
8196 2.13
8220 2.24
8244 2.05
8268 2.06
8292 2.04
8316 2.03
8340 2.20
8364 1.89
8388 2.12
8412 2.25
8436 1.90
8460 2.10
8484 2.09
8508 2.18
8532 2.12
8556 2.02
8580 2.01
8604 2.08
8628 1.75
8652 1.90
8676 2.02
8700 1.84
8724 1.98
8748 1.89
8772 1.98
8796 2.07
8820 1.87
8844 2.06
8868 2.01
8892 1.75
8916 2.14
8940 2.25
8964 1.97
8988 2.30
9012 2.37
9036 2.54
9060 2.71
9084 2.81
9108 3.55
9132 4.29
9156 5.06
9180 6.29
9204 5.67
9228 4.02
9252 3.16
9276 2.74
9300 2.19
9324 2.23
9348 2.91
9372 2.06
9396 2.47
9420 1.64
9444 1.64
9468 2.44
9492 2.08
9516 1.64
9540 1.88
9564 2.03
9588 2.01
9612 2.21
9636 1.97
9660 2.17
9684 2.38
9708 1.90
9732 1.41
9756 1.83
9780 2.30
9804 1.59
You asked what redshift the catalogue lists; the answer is 0.398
